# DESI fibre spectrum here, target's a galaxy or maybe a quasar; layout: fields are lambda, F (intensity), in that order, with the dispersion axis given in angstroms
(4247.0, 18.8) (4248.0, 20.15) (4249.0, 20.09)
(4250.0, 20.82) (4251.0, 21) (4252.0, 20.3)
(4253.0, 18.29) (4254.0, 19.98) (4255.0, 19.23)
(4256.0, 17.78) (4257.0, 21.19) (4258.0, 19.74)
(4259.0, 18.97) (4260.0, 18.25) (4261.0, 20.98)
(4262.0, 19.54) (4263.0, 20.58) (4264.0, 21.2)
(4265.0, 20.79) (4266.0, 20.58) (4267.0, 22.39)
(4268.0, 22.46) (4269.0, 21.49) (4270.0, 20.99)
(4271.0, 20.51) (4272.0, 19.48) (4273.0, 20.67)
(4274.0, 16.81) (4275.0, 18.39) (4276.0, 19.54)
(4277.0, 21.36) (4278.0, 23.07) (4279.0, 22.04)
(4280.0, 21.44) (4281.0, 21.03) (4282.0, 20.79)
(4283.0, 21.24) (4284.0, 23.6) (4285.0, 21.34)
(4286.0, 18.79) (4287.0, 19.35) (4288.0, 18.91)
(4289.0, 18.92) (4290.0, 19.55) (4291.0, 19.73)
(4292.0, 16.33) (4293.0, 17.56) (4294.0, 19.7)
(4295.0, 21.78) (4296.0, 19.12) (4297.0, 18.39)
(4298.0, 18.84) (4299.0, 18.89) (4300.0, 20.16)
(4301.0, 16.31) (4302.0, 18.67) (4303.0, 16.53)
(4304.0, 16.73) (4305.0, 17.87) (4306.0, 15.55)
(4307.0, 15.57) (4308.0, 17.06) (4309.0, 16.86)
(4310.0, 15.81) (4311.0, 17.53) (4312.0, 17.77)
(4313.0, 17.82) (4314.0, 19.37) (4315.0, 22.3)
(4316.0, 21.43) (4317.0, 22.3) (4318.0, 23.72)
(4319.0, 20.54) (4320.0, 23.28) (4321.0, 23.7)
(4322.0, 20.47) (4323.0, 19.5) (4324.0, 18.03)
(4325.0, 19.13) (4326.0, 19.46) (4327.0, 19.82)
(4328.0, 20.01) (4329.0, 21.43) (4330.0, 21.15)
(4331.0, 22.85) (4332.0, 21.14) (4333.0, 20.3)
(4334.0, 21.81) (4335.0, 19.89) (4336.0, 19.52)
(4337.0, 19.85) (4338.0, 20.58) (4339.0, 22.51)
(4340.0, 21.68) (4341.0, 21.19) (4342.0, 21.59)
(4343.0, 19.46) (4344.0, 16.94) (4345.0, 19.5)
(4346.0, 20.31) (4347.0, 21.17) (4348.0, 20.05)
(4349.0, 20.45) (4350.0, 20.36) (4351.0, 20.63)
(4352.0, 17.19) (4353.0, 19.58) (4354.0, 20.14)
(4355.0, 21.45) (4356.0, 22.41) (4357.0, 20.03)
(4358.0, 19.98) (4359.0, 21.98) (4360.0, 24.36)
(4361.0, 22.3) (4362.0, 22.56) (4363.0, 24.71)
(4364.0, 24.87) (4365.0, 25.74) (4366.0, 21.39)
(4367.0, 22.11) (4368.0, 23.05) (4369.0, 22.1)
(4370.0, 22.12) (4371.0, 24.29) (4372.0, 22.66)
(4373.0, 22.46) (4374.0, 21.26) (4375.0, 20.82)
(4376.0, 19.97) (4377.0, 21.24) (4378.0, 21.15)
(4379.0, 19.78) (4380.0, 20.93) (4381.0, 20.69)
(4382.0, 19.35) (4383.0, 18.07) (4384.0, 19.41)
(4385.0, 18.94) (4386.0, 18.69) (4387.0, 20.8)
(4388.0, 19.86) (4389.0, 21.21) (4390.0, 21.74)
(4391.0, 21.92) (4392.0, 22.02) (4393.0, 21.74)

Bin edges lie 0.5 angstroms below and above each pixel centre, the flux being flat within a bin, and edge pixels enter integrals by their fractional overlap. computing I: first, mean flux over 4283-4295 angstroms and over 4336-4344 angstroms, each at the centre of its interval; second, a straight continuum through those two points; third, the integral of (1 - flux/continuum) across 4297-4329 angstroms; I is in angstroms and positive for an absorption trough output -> 1.6 angstroms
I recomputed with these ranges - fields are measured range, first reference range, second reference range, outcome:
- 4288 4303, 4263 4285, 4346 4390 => 1.6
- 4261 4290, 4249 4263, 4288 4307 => -2.3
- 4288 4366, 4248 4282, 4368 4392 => 2.3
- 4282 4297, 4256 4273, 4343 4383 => 0.7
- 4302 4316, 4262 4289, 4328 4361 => 2.1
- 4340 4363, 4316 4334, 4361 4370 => 1.8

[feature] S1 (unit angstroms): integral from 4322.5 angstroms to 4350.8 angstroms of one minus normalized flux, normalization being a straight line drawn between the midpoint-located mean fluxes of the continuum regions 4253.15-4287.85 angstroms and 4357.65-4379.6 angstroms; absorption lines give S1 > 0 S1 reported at 1.8 angstroms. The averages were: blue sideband 20.4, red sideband 22.3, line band 20.3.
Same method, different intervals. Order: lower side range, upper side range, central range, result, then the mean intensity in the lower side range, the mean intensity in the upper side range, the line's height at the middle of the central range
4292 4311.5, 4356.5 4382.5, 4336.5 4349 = 0.0 angstroms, 17.8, 22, 20.3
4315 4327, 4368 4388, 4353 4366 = -0.9 angstroms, 21.1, 20.8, 20.9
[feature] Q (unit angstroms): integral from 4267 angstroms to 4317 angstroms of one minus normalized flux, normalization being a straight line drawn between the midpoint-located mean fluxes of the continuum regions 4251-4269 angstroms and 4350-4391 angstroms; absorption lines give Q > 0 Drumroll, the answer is 2.8 angstroms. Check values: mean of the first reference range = 20.2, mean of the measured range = 19.4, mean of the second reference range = 21.3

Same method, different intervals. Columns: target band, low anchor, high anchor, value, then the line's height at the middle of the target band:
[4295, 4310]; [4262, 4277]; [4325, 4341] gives 2.1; 20.6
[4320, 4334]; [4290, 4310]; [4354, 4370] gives -0.5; 19.9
